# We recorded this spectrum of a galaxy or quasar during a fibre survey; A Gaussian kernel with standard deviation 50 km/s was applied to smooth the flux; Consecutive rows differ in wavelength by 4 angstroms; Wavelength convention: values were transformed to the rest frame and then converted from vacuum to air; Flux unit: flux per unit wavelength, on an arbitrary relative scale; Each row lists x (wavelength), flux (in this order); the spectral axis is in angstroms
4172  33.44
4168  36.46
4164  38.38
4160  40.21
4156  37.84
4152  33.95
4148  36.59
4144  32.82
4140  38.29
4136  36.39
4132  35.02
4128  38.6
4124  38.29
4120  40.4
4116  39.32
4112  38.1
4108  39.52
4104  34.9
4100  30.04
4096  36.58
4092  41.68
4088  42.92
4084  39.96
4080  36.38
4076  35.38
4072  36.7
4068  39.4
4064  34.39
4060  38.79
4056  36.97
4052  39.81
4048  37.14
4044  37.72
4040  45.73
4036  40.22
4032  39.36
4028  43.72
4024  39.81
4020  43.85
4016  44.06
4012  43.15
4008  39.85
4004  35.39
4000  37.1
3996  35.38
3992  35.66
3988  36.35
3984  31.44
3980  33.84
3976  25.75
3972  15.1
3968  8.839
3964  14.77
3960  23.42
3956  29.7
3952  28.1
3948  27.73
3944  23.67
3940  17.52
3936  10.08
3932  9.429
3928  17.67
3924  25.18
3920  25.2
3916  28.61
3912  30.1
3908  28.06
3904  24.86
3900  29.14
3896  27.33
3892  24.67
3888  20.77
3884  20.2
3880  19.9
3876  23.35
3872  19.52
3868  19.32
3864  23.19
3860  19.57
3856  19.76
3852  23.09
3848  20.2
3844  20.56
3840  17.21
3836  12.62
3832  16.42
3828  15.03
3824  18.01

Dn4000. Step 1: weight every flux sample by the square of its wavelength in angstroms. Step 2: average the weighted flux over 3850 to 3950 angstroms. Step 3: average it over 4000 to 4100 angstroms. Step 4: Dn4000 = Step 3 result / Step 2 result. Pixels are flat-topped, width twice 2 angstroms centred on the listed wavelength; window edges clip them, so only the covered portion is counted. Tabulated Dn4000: 1.90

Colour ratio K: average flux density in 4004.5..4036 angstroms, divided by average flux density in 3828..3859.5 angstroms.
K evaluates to 2.26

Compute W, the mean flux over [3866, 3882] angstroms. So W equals 20.5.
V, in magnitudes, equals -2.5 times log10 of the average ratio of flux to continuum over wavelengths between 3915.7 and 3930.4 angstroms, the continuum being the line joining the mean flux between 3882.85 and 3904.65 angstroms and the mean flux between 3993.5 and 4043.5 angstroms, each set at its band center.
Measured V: 0.21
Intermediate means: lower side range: 24.6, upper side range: 40.5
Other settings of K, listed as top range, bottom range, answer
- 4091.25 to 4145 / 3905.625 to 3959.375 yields 1.60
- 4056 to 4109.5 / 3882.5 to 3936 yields 1.59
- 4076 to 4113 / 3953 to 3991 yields 1.52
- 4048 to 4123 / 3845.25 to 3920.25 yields 1.61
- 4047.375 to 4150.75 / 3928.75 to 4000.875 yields 1.54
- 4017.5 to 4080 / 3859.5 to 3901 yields 1.75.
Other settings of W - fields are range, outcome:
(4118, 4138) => 37.7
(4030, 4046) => 40.8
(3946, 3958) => 28.5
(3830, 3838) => 14.5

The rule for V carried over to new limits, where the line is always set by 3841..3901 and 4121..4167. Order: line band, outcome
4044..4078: -0.16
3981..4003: -0.22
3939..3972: 0.23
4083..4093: -0.22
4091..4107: -0.04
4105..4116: -0.10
